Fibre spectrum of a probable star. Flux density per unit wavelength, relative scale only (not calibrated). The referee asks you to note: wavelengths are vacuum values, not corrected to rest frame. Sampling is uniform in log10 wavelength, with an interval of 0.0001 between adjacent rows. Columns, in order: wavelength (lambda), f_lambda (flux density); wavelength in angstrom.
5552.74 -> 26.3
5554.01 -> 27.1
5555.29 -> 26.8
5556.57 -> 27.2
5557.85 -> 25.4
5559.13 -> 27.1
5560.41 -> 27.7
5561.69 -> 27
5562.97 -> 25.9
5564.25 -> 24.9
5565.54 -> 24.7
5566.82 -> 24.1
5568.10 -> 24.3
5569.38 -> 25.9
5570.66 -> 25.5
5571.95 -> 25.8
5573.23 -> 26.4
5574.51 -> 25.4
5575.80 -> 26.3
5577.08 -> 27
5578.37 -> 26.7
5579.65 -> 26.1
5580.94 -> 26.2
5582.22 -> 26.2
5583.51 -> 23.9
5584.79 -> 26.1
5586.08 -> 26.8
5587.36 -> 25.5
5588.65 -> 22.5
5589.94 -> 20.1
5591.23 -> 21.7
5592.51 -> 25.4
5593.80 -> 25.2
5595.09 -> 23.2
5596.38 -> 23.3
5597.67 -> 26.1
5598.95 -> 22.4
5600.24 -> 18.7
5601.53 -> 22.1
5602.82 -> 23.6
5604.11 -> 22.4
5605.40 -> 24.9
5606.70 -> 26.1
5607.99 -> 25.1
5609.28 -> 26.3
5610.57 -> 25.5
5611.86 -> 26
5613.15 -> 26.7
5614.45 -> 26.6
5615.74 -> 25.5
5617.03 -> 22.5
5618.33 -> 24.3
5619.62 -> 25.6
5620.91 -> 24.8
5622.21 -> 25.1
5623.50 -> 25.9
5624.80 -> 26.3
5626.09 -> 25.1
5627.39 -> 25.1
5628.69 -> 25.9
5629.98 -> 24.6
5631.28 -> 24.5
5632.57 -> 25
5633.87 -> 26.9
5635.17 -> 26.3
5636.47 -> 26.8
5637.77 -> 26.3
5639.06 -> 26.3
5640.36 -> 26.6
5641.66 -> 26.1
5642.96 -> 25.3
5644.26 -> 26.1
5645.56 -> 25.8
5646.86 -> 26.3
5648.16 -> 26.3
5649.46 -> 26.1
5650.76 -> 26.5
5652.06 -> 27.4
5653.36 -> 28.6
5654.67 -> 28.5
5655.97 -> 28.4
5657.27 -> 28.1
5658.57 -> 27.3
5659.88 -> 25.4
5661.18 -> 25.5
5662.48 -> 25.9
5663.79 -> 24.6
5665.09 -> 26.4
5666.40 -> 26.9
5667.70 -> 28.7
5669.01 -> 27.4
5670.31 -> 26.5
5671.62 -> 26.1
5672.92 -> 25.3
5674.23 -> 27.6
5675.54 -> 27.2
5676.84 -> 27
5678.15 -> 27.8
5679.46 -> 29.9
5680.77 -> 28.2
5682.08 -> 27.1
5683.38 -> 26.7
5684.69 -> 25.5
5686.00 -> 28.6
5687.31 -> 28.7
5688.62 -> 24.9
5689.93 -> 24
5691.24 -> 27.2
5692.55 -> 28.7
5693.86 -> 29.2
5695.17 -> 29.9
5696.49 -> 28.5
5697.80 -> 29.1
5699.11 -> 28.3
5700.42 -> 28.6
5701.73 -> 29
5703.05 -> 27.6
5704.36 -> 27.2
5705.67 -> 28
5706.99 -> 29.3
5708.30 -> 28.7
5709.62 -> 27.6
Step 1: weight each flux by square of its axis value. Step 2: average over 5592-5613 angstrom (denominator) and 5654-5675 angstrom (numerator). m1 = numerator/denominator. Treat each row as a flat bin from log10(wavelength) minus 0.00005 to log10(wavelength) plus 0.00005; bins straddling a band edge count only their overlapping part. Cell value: 1.13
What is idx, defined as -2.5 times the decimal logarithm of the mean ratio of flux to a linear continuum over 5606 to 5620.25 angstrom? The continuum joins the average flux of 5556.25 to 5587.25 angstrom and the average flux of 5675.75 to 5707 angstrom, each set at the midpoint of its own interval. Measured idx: 0.05 mag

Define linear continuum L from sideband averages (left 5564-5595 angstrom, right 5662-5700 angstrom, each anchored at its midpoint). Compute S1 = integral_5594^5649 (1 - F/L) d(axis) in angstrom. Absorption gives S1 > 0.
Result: 1.91 angstrom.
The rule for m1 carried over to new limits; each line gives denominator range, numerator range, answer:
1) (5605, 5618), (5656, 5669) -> 1.07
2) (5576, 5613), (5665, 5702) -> 1.16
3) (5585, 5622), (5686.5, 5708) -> 1.19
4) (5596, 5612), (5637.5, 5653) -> 1.11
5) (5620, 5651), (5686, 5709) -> 1.11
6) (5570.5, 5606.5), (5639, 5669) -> 1.12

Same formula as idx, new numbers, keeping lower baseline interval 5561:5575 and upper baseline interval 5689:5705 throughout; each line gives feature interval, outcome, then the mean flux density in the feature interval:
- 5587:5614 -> 0.094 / 23.9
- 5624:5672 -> 0.028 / 26.4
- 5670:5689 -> 0.021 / 27.2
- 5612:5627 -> 0.049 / 25.3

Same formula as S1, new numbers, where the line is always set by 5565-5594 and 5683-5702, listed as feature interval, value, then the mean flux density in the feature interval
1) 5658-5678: 0.5 angstrom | 26.5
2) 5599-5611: 0.9 angstrom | 23.7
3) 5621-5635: 0.4 angstrom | 25.4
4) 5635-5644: 0.1 angstrom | 26.2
